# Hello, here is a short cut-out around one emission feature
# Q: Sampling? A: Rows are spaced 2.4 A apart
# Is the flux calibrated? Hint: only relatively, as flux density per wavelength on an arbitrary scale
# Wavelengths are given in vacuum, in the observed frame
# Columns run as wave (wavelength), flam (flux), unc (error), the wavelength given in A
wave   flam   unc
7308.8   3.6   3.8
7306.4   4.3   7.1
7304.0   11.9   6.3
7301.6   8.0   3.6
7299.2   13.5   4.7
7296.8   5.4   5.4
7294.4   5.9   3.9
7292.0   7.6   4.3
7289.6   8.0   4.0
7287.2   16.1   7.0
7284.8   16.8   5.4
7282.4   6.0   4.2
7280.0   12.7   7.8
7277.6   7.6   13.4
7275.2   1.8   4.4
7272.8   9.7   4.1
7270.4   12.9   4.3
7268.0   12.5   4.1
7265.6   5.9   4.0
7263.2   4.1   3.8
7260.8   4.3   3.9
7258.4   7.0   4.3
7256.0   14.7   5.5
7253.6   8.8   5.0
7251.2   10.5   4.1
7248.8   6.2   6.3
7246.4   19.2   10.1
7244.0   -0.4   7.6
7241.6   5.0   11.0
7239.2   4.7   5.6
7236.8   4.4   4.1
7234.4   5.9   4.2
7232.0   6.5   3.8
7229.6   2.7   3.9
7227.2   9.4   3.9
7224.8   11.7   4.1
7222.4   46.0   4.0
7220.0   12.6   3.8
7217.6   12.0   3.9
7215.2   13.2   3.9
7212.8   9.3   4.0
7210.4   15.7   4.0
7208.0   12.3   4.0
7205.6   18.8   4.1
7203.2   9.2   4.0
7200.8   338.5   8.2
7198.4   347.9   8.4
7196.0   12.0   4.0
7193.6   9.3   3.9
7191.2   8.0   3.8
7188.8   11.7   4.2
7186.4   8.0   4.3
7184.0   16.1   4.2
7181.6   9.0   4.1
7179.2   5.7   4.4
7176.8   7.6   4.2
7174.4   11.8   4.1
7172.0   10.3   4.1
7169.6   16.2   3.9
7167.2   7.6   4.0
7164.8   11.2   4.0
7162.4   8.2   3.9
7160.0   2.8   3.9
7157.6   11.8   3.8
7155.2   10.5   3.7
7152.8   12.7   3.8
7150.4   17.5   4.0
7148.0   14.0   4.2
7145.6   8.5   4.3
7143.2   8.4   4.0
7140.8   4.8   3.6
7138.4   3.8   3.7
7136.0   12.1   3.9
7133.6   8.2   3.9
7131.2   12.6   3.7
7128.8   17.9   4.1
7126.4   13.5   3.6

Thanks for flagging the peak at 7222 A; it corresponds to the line [N II]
